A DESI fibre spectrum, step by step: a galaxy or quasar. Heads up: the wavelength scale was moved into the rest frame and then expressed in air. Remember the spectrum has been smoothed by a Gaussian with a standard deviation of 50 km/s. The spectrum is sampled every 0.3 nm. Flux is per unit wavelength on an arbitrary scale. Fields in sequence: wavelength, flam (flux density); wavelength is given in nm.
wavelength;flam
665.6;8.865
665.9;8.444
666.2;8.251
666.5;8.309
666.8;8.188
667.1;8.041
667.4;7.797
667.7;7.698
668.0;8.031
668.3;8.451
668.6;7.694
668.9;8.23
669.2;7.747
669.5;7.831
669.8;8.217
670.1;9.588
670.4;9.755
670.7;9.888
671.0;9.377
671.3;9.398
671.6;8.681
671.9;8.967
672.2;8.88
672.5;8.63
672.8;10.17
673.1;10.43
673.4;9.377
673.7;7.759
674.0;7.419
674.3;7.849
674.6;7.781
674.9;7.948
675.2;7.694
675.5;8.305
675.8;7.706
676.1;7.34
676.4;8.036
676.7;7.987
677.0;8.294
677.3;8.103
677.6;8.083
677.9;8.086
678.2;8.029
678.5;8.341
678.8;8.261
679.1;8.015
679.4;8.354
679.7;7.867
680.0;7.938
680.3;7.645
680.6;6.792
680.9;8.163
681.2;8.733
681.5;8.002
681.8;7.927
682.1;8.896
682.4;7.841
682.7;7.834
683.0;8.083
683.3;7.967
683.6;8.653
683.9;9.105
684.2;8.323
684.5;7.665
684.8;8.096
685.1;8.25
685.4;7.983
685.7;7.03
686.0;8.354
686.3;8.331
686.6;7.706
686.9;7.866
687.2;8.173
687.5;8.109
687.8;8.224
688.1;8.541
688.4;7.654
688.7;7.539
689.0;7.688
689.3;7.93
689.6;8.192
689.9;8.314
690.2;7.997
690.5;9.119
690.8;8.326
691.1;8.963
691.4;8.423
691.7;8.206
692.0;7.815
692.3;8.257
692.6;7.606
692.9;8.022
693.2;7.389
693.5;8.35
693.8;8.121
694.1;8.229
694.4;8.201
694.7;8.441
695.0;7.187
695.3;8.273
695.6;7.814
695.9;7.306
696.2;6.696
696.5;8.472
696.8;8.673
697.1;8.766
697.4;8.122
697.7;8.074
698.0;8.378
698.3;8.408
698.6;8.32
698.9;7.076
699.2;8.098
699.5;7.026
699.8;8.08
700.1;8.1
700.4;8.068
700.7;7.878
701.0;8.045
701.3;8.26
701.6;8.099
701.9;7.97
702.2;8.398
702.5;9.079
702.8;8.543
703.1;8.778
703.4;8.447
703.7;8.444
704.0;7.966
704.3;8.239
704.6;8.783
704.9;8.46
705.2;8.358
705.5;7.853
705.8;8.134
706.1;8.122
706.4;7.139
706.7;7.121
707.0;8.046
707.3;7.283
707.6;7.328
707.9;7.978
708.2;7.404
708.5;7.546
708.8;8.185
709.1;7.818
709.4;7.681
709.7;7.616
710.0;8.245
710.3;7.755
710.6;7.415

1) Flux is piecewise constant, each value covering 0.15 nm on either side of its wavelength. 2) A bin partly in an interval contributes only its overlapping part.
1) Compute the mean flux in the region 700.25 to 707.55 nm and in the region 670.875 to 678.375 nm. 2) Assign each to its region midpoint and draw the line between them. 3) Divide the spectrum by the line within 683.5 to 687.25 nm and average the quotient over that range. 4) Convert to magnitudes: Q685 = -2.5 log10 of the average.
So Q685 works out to 0.03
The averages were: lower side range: 8.41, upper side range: 8.14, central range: 8.11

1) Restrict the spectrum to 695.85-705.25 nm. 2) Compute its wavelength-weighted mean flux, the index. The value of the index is 8.18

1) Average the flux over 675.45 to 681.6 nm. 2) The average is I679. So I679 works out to 8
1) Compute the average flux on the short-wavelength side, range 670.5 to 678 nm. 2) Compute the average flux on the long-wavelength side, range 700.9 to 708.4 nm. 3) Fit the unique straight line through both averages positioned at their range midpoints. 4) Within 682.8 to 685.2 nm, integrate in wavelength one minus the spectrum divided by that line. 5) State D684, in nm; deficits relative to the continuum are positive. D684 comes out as 0.03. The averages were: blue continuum 8.5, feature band 8.26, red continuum 8.09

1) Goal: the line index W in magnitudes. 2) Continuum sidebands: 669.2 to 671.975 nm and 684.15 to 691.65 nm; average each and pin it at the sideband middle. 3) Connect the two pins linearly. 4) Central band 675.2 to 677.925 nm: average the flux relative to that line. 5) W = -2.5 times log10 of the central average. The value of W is 0.09 mag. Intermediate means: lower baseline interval 9.01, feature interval 7.97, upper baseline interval 8.11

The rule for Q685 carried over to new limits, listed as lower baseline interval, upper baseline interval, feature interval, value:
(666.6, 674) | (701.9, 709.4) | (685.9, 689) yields 0.05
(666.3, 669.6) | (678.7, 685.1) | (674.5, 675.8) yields 0.02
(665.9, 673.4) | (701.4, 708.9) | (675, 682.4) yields 0.07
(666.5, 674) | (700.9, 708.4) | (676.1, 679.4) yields 0.06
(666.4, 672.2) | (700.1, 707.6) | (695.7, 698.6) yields 0.01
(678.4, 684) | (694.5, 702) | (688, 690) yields 0.01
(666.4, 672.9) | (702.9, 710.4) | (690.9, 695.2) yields 0.01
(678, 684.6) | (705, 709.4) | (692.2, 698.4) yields -0.02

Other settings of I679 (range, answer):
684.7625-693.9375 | 8.08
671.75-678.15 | 8.32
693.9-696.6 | 7.84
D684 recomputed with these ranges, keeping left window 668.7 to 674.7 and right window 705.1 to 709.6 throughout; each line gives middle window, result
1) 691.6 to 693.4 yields 0.06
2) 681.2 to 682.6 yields 0.05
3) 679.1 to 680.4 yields 0.09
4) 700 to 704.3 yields -0.22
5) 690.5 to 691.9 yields -0.05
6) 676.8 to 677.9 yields 0.06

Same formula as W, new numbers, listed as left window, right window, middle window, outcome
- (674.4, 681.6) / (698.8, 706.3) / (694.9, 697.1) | 0.04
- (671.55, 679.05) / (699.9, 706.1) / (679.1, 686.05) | 0.03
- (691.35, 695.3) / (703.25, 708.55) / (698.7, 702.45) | 0.00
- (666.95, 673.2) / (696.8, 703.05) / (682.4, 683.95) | 0.03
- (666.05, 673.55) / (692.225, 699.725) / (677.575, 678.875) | 0.04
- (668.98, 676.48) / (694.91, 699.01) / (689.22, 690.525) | -0.01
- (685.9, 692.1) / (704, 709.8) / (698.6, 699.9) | 0.05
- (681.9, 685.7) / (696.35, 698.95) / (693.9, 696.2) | 0.06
